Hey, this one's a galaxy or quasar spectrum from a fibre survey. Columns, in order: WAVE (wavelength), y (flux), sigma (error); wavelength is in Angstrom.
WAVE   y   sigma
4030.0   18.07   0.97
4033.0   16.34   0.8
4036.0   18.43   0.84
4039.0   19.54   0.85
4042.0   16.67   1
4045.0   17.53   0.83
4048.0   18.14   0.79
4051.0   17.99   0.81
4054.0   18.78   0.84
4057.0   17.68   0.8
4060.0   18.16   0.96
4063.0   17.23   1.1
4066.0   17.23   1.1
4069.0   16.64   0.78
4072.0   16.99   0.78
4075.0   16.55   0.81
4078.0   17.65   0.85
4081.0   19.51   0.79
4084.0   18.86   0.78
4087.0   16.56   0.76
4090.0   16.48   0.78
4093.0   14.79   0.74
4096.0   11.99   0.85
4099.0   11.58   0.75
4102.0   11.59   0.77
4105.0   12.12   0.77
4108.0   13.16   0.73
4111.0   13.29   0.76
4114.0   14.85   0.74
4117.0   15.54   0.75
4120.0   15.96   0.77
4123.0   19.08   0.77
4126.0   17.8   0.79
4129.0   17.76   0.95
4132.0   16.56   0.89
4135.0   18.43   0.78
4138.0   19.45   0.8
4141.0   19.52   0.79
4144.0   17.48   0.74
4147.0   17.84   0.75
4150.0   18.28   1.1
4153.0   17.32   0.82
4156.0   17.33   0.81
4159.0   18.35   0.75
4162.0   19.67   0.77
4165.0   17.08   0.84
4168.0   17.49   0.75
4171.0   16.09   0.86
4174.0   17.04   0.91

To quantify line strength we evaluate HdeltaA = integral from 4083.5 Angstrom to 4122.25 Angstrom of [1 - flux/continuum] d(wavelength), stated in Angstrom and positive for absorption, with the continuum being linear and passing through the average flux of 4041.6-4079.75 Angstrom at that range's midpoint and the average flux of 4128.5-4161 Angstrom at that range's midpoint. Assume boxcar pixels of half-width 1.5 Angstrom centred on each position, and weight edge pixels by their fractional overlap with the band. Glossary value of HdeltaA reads 7.5 Angstrom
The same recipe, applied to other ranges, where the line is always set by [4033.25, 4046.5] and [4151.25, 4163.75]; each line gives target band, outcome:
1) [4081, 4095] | 0.92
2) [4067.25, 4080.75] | 0.57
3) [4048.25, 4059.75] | -0.15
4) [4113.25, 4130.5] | 1.10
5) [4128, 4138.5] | 0.09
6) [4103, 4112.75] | 2.81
